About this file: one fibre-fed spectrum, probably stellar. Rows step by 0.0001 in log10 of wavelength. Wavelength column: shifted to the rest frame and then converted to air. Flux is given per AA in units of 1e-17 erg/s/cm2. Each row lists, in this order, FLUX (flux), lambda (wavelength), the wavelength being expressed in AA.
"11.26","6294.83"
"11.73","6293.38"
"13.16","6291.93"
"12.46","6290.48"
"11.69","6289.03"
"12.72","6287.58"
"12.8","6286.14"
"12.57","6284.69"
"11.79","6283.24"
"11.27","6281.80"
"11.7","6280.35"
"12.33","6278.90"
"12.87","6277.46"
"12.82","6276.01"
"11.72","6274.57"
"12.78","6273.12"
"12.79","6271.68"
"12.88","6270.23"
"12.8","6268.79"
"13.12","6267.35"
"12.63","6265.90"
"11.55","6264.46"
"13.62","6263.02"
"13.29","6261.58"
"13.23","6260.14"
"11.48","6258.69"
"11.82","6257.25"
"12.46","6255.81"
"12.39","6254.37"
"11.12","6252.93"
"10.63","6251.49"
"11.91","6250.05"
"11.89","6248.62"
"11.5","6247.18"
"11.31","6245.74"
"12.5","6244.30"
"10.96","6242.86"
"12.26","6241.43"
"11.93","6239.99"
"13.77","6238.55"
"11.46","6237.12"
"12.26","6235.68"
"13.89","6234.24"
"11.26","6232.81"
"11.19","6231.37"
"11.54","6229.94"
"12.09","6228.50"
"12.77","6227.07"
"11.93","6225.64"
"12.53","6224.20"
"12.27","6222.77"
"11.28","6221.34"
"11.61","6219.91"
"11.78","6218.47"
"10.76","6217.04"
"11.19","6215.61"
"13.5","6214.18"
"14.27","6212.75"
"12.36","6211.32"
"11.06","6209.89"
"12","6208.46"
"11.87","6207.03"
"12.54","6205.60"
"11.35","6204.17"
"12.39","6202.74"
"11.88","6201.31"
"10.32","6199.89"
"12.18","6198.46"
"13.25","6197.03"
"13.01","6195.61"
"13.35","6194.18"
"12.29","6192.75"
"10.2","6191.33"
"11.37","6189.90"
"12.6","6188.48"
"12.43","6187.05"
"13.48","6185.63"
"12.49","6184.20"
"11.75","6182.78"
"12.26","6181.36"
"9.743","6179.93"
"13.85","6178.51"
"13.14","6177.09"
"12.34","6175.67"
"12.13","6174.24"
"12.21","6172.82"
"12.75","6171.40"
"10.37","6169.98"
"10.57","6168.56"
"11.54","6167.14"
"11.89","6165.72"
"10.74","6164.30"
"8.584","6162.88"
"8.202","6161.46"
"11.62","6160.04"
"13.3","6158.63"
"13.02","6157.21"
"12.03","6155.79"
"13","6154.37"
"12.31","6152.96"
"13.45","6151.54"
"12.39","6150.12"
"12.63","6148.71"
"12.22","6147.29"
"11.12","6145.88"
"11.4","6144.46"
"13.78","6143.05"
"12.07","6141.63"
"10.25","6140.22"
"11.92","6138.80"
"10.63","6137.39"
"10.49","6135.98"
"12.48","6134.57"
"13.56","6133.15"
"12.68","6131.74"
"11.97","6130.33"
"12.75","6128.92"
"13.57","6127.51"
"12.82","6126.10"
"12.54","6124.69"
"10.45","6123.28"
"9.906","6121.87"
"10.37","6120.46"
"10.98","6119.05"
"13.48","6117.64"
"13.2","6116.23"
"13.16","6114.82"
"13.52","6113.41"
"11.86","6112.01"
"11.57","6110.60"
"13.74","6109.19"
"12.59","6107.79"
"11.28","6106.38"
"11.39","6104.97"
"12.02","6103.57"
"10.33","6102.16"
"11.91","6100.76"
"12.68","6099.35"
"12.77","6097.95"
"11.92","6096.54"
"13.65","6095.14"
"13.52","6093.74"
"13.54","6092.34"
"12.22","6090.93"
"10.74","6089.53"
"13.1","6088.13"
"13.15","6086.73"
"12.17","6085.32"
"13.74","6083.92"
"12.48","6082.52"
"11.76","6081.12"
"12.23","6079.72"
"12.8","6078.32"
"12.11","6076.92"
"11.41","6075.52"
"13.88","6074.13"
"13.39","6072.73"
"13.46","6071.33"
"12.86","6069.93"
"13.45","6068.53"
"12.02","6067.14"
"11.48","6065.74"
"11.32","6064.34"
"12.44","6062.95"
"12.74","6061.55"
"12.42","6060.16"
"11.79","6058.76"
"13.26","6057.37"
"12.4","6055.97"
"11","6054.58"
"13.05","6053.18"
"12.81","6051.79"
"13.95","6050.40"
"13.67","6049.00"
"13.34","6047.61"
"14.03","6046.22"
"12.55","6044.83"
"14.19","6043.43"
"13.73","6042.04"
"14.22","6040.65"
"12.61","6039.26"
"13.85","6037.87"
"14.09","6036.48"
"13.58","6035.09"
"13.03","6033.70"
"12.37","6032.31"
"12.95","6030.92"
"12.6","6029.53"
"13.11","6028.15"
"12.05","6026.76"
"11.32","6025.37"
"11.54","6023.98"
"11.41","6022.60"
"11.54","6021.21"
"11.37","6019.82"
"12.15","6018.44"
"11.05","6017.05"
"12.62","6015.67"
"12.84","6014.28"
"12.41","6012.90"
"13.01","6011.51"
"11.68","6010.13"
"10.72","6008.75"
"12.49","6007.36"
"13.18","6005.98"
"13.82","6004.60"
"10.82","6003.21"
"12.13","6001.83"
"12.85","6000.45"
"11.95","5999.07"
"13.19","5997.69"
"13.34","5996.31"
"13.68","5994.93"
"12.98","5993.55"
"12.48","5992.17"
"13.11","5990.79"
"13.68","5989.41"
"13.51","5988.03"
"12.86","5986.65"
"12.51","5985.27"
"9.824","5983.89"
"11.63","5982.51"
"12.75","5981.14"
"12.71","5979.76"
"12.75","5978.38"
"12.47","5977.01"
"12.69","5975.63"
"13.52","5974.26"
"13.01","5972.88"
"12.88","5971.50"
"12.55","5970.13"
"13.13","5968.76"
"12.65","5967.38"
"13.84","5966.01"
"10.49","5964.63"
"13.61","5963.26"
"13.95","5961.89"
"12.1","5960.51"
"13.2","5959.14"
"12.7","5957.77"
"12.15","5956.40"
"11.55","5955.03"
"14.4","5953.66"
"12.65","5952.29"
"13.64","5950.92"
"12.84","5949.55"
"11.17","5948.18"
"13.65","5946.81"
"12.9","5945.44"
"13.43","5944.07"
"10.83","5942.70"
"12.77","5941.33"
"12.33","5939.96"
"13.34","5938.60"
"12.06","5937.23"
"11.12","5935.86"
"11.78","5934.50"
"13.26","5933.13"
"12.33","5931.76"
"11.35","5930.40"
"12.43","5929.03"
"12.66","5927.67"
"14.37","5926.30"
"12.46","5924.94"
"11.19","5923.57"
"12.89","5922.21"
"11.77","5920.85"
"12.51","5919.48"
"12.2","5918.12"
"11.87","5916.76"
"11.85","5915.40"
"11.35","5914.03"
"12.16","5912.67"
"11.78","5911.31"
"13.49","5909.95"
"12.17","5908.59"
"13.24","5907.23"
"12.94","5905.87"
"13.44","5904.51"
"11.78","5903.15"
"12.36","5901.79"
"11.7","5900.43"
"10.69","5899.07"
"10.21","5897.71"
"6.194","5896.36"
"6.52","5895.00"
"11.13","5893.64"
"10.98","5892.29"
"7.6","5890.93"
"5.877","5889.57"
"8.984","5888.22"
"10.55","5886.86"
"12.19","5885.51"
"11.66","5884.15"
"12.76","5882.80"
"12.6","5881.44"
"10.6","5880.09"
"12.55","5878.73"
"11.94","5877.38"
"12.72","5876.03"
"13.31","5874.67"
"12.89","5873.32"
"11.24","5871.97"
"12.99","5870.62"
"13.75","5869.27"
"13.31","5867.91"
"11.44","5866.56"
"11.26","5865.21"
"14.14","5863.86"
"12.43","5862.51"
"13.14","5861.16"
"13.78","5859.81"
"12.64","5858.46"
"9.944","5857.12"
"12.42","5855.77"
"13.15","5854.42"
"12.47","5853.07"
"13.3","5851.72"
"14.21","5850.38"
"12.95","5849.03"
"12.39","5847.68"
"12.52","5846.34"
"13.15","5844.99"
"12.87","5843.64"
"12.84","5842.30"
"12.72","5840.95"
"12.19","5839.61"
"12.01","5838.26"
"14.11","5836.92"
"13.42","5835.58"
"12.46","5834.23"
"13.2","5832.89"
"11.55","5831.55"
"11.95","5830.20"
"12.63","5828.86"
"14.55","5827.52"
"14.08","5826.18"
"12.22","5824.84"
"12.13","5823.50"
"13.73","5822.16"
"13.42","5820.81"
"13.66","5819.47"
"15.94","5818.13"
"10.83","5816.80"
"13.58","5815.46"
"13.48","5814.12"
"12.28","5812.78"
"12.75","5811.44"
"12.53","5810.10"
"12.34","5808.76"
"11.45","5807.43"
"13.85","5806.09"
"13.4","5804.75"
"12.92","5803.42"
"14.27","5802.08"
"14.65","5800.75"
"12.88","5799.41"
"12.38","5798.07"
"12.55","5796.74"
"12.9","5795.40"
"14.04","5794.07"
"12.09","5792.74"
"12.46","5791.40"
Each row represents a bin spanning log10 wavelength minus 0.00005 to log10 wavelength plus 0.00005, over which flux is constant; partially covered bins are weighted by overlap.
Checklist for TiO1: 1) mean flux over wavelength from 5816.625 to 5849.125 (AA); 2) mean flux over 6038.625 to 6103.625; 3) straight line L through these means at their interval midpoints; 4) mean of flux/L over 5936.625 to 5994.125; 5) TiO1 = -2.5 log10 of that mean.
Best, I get 0.01 mag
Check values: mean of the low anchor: 13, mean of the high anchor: 12.7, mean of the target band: 12.7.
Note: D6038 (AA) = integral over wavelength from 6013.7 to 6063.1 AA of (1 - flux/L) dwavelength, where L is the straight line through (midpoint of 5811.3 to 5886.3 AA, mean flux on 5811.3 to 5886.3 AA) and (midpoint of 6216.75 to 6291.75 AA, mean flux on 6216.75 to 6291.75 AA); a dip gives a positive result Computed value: -0.9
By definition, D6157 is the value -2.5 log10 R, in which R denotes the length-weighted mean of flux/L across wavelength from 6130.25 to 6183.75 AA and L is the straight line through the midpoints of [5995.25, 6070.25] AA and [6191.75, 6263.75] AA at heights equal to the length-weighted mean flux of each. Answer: 0.04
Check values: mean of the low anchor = 12.6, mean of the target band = 11.9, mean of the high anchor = 12.1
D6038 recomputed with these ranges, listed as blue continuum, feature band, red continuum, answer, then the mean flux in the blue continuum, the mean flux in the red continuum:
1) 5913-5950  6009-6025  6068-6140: 0.53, 12.3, 12.3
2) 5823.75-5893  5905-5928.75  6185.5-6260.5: -0.33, 12.3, 12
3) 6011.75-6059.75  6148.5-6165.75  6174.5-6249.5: 0.76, 12.7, 12.1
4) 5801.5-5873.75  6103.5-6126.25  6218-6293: 0.71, 12.9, 12.2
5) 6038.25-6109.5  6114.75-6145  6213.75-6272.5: 1.15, 12.7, 12.1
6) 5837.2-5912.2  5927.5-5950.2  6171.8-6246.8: -0.79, 11.9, 12.1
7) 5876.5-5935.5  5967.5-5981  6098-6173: -1.41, 11.5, 11.9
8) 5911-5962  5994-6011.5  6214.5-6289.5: -0.20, 12.4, 12.1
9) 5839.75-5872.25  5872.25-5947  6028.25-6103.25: 5.90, 12.7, 12.8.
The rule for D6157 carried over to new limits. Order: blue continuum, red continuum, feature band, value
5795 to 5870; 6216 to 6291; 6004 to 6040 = 0.011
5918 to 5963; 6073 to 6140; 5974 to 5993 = -0.009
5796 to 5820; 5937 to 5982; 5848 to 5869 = 0.022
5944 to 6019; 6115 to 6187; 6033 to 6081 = -0.049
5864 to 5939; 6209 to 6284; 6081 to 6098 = -0.065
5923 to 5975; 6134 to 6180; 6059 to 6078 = -0.033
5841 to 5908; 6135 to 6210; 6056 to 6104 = -0.055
